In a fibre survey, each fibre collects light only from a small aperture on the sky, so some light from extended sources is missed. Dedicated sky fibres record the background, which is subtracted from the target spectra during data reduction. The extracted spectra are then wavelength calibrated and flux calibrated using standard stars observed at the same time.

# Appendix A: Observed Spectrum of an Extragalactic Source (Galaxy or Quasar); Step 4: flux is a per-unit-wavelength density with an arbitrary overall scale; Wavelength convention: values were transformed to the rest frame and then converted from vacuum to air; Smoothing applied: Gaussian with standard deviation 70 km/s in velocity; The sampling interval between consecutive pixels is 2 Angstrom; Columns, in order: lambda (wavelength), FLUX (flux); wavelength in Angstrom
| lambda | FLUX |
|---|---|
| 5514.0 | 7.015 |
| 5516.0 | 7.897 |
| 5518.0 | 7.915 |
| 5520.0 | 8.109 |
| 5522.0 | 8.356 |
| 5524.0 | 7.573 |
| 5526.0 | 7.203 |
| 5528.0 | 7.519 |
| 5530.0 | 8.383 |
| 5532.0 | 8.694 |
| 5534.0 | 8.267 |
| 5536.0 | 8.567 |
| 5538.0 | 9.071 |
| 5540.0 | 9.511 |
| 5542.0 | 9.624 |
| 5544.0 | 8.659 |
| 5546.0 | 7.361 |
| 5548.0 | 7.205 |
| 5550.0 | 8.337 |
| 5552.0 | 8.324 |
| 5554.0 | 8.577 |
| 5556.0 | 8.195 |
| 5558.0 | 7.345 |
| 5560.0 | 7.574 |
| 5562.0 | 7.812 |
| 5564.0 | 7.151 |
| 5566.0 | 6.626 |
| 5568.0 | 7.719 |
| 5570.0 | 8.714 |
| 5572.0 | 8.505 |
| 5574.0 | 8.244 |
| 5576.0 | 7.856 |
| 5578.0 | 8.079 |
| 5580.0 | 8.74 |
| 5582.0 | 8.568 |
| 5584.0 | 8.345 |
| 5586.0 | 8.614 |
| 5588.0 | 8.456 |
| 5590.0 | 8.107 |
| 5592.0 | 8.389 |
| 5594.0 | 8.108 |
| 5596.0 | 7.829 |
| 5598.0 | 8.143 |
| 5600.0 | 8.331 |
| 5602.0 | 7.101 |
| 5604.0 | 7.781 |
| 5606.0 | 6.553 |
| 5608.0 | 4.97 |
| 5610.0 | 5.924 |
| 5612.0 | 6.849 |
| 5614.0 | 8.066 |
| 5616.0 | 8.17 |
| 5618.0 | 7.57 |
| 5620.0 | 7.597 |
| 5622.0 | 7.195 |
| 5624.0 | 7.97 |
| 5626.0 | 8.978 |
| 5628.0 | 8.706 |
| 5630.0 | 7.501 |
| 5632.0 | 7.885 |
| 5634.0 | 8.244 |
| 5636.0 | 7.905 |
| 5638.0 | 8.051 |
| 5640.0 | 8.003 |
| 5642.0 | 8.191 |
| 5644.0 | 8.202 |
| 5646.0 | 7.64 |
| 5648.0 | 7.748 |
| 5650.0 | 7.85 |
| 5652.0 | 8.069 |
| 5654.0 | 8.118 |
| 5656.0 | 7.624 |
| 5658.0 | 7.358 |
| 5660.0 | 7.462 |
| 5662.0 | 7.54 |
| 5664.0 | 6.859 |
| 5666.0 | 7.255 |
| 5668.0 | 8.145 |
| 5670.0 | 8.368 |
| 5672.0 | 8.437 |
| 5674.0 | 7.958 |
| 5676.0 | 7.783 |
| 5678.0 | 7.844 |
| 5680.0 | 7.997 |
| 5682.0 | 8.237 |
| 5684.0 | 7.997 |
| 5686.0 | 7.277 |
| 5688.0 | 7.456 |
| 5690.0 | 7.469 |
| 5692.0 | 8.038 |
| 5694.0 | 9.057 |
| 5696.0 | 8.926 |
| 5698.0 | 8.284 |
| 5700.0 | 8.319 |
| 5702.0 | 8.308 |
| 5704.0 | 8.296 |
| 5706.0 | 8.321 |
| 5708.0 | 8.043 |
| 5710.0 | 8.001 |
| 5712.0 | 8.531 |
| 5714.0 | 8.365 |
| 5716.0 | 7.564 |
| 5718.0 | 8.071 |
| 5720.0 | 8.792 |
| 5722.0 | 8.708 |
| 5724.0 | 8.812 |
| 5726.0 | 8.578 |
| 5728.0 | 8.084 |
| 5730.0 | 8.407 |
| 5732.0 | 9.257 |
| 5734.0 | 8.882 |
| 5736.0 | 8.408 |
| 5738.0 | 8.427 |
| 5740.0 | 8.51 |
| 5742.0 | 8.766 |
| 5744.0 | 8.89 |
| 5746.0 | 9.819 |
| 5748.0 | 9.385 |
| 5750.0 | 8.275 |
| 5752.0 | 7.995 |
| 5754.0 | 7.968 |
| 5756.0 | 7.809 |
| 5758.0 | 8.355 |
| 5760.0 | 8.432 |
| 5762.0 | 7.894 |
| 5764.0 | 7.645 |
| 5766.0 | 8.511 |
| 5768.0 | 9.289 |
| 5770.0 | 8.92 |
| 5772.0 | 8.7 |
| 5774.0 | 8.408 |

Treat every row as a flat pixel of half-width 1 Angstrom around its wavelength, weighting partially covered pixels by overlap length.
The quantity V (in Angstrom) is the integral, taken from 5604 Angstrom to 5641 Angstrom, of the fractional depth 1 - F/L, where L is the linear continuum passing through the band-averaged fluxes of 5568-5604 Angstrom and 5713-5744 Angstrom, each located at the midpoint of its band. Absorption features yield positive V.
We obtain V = 3.2 Angstrom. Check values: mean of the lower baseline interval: 8.22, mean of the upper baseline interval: 8.52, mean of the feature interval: 7.57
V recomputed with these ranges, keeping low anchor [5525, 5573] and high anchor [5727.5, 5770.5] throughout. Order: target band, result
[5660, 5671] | 1.0 Angstrom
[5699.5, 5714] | 0.3 Angstrom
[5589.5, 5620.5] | 2.9 Angstrom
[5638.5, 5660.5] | 1.3 Angstrom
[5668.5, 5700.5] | 1.2 Angstrom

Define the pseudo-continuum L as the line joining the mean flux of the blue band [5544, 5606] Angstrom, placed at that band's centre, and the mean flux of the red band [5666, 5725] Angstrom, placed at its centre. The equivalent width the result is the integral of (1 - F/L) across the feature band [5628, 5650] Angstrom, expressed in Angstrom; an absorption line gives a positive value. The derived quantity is 0.3 Angstrom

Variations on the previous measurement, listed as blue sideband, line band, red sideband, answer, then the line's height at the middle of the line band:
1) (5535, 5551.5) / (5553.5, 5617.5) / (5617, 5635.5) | 3.5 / 8.24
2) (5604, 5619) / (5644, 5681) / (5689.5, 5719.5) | -0.6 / 7.66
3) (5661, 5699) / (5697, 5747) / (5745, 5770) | -1.6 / 8.23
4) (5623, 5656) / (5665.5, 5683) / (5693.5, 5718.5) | 0.3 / 8.18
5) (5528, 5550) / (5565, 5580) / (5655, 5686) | 0.5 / 8.3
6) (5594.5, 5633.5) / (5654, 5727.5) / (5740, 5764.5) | 0.0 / 8.05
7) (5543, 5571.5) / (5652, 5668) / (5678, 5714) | 1.0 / 8.07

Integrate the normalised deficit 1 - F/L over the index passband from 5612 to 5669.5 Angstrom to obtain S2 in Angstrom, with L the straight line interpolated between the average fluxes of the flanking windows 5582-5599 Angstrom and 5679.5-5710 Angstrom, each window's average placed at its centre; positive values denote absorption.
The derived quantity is 2.54 Angstrom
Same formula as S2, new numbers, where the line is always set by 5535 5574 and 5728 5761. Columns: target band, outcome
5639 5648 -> 0.4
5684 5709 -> 1.0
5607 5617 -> 1.8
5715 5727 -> 0.2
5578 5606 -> 0.4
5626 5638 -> 0.3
